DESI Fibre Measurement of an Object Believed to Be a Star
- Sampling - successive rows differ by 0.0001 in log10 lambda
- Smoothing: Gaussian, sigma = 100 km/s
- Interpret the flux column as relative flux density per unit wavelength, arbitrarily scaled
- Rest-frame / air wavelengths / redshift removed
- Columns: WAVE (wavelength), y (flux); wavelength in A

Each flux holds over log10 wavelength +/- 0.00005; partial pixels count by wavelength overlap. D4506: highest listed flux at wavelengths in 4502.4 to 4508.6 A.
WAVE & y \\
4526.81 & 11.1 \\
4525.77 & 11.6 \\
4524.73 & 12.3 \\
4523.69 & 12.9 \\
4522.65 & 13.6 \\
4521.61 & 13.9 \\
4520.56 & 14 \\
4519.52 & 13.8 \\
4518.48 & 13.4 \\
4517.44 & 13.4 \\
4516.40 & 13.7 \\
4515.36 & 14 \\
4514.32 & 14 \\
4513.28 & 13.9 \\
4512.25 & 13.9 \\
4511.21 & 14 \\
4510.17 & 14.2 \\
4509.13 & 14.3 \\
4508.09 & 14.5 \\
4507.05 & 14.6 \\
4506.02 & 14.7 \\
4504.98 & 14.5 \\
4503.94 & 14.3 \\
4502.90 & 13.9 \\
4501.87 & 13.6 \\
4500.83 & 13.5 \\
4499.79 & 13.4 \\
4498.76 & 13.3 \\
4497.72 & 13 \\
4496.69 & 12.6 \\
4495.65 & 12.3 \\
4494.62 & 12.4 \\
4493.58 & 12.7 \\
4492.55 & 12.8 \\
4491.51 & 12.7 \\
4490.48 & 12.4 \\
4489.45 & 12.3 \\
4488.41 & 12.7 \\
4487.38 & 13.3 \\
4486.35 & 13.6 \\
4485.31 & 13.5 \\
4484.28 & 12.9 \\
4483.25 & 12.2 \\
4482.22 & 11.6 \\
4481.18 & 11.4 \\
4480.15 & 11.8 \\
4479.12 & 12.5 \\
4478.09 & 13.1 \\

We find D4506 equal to 14.7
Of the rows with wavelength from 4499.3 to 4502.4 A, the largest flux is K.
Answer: 13.6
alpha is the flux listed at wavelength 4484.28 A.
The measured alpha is 12.9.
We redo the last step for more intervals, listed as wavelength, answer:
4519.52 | 13.8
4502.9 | 13.9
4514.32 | 14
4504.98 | 14.5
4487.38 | 13.3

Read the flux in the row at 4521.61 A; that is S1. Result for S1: 13.9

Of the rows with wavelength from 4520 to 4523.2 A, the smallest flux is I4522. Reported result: 13.6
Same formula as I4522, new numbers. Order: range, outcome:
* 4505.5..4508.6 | 14.5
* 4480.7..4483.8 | 11.4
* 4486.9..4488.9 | 12.7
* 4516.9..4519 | 13.4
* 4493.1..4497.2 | 12.3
